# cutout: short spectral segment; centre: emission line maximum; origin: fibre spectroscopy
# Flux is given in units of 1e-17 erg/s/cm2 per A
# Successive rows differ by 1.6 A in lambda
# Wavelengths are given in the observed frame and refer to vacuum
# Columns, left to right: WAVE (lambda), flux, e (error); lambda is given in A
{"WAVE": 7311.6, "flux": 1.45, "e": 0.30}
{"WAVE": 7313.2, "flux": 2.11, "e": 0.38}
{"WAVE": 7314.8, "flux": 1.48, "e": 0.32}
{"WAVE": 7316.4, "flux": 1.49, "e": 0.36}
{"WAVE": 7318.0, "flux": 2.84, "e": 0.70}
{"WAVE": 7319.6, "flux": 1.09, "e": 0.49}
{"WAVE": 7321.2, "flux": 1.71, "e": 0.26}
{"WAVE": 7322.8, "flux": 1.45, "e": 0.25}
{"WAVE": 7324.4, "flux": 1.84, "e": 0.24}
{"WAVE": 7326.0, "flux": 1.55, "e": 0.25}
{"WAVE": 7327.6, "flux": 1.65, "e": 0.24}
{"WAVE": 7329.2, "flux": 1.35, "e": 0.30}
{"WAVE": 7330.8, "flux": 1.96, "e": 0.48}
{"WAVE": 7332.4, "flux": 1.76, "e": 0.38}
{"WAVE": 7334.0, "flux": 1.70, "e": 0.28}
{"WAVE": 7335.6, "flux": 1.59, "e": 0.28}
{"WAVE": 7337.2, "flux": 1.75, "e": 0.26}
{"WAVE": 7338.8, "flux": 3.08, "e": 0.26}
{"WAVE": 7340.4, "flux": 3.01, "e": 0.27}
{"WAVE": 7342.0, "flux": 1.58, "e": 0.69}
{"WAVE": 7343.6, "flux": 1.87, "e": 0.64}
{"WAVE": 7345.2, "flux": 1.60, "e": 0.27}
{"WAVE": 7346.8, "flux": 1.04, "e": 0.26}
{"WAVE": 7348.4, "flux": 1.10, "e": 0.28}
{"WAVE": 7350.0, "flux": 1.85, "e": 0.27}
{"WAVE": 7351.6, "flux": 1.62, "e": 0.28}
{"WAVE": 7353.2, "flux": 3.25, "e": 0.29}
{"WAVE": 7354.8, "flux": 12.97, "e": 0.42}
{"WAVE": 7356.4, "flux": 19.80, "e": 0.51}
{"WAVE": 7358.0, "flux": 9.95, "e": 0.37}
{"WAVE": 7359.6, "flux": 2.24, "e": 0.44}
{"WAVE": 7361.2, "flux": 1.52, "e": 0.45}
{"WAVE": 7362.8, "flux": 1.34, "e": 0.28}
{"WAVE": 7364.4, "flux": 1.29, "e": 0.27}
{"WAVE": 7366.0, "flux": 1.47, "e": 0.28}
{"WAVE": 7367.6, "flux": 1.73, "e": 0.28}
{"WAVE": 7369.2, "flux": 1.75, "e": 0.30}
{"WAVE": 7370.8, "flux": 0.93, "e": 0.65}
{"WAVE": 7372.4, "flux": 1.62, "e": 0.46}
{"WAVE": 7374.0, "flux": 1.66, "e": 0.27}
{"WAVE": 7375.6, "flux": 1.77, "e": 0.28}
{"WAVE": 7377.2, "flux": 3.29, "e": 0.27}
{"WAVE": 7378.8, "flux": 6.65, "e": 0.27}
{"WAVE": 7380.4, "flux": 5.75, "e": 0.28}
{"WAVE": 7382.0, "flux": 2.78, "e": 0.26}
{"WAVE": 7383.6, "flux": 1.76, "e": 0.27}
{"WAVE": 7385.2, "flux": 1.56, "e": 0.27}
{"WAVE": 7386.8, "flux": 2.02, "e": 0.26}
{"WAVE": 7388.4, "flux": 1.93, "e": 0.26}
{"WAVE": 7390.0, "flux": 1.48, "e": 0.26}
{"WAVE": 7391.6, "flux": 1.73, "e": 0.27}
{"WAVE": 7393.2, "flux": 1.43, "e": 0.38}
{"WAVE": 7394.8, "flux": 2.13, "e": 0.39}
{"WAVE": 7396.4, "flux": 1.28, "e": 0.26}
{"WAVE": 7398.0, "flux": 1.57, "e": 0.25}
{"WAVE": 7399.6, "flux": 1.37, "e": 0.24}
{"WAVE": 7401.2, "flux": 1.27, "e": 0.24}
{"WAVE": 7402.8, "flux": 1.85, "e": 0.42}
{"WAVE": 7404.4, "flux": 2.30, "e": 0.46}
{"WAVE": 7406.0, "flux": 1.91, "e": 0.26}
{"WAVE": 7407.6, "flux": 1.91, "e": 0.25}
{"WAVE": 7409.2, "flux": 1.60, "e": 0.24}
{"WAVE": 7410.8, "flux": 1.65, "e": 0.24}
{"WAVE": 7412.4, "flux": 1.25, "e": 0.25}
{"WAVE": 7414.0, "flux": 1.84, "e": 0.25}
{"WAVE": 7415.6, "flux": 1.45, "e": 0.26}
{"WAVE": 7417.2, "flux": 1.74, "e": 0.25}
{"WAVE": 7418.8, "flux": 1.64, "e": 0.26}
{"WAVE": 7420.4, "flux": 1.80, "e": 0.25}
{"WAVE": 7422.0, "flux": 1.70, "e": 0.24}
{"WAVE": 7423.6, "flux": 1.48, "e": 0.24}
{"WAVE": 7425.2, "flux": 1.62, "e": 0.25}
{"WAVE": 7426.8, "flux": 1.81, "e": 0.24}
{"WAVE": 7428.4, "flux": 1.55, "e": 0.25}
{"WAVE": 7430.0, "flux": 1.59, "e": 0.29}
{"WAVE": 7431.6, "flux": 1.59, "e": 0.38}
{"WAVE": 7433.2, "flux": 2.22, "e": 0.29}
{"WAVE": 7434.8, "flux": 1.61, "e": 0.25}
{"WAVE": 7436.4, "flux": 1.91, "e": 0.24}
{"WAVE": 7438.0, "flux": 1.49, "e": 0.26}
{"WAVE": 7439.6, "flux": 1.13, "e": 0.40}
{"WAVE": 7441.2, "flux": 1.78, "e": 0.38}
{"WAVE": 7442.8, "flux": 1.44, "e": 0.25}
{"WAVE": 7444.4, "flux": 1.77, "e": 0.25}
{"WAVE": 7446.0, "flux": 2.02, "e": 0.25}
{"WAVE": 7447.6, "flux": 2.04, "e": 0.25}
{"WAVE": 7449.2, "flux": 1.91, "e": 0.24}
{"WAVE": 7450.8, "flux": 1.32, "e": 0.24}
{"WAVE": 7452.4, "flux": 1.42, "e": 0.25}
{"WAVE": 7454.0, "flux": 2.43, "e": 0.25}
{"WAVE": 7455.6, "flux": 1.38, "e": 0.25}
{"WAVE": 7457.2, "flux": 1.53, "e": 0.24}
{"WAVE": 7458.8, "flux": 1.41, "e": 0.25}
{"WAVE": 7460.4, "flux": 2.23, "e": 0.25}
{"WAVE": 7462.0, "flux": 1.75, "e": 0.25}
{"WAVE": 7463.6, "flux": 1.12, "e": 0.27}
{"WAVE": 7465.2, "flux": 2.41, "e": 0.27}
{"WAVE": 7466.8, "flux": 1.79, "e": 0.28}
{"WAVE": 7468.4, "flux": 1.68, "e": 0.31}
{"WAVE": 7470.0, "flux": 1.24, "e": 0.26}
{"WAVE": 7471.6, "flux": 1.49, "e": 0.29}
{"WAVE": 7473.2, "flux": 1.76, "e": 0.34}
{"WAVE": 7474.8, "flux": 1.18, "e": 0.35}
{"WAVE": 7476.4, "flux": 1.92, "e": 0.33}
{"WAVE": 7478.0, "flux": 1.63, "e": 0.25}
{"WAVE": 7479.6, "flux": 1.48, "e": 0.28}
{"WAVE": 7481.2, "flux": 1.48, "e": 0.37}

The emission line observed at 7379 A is [N II] 6583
